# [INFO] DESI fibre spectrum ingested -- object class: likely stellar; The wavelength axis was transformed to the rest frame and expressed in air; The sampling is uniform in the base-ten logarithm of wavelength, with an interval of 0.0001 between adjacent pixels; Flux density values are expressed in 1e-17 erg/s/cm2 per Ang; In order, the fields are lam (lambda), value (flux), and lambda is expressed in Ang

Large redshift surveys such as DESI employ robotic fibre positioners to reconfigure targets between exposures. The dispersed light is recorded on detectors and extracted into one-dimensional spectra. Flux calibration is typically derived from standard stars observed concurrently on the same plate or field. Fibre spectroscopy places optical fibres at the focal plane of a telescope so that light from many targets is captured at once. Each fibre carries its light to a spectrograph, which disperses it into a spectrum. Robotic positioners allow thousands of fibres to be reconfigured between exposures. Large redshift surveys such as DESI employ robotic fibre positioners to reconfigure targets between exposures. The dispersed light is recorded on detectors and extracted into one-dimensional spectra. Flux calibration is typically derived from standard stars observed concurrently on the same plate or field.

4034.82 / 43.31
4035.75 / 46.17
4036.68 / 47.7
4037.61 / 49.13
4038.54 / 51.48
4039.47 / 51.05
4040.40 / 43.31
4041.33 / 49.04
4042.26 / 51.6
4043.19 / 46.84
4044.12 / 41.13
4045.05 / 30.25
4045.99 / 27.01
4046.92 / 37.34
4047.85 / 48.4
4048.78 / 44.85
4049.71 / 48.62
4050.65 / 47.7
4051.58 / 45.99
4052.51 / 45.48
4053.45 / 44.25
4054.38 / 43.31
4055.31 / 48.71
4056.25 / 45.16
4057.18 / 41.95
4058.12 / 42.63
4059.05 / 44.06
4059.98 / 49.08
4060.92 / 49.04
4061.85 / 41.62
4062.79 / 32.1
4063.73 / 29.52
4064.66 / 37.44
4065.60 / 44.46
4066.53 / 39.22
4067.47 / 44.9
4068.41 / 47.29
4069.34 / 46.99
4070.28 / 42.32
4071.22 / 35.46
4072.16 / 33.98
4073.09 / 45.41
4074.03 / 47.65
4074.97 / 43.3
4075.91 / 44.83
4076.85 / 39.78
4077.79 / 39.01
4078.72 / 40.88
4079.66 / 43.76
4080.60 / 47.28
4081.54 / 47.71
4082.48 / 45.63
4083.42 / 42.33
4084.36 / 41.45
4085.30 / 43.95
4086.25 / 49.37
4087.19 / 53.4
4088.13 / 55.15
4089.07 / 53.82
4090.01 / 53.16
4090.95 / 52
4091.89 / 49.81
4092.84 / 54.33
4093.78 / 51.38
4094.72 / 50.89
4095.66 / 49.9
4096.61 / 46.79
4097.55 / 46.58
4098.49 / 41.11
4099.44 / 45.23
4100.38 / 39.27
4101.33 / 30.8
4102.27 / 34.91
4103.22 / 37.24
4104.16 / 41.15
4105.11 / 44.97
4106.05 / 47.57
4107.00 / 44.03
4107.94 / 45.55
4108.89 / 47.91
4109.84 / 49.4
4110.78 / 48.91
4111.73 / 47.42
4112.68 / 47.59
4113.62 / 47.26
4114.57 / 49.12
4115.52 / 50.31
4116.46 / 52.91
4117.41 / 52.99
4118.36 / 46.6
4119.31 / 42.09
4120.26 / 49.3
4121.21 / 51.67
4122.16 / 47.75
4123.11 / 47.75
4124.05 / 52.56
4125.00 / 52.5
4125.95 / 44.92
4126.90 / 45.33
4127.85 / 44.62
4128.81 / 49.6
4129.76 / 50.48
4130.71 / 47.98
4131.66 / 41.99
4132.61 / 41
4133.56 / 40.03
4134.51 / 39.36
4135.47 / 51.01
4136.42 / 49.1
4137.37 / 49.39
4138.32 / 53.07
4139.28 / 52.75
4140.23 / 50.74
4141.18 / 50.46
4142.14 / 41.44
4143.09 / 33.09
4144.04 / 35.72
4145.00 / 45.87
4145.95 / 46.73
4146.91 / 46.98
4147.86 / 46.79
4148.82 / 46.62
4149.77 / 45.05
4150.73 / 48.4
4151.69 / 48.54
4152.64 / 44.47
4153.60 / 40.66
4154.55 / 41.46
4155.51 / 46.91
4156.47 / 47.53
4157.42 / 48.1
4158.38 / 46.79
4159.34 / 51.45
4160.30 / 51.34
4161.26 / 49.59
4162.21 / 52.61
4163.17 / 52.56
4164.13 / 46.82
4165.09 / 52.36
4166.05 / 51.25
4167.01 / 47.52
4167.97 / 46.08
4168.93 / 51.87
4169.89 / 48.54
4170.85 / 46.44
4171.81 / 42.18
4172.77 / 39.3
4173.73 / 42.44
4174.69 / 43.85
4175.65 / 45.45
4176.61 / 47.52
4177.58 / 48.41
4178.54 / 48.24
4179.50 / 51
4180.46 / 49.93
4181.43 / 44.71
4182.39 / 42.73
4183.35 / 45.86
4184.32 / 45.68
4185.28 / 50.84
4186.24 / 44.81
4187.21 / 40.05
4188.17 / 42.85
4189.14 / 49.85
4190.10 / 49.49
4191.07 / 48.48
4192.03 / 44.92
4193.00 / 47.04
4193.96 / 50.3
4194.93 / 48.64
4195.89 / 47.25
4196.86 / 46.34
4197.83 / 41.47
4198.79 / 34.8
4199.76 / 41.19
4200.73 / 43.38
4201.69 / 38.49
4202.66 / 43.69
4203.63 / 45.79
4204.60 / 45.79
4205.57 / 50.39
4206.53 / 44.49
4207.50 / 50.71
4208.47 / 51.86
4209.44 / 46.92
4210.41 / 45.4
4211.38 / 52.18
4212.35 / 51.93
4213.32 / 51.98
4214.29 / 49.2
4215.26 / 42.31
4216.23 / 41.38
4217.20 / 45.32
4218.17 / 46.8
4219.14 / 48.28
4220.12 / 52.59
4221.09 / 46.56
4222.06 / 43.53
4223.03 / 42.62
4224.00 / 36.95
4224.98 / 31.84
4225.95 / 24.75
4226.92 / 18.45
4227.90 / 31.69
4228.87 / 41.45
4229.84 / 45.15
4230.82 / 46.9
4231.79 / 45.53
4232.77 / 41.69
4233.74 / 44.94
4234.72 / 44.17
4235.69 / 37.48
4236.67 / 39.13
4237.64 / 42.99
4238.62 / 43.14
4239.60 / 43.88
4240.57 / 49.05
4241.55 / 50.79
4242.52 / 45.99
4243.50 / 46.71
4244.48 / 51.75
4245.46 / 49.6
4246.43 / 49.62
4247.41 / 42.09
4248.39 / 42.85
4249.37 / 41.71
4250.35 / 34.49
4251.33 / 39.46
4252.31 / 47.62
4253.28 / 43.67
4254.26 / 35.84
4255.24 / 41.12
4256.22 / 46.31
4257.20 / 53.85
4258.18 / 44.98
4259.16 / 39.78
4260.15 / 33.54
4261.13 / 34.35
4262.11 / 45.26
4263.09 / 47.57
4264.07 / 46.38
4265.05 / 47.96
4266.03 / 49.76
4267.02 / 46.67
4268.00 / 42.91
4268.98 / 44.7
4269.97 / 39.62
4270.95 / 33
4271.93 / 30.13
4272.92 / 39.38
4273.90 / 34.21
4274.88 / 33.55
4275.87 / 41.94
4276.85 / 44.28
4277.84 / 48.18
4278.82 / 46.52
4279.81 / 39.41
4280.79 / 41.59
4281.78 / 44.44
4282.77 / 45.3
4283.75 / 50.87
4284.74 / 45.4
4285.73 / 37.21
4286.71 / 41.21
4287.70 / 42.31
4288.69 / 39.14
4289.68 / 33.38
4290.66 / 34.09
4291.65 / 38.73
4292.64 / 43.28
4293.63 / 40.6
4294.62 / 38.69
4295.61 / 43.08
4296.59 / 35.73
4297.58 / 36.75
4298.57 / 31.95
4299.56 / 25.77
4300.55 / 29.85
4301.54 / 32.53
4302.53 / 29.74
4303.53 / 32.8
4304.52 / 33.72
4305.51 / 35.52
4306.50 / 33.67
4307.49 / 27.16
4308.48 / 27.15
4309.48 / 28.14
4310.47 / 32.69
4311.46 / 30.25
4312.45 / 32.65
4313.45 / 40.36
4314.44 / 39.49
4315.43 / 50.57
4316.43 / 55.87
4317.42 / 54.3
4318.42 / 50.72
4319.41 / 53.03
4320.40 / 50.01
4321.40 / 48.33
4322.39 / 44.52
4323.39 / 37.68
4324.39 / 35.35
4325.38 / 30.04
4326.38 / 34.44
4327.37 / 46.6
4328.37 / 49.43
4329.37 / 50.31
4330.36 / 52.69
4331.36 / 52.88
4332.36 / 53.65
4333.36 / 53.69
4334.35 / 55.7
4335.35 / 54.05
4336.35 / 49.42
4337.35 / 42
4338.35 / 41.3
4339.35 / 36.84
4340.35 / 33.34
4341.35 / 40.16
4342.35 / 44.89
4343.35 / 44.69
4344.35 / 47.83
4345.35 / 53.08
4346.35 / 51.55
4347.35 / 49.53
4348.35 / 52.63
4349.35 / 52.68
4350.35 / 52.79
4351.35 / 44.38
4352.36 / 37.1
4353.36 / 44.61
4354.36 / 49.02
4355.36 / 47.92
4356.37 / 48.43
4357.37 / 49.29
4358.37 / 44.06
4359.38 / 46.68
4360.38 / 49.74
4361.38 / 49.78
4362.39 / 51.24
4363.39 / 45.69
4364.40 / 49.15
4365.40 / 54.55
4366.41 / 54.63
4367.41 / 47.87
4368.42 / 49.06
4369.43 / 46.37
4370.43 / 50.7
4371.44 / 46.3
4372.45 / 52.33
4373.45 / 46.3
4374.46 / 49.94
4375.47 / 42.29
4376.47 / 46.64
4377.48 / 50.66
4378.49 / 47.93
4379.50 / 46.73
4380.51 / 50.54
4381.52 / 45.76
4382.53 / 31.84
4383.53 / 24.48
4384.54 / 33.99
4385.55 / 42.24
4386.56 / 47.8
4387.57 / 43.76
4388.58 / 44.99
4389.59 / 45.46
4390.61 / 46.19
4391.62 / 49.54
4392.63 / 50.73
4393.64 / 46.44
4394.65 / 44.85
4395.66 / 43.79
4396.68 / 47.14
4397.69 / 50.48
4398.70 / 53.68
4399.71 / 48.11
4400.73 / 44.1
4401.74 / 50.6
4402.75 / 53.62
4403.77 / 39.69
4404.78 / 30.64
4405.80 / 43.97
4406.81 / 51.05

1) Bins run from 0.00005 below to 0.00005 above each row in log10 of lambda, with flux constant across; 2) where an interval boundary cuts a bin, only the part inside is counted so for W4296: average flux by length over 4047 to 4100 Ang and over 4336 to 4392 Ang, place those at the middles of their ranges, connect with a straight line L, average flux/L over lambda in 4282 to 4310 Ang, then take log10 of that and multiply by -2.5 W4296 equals 0.257 mag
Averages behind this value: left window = 45.1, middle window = 36.3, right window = 46.2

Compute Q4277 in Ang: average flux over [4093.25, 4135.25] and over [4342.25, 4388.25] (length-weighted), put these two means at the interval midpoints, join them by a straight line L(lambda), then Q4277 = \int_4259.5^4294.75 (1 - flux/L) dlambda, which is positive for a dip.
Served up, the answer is 4.1 Ang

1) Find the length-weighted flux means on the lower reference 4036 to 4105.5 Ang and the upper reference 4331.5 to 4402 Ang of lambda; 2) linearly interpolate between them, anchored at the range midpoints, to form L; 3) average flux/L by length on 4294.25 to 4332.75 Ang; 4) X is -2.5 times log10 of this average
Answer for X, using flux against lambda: 0.17 mag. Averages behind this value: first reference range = 44.4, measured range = 39.7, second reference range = 47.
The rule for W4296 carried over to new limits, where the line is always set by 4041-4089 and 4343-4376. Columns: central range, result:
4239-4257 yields 0.05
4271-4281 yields 0.19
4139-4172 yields -0.05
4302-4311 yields 0.46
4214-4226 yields 0.08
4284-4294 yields 0.19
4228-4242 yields 0.07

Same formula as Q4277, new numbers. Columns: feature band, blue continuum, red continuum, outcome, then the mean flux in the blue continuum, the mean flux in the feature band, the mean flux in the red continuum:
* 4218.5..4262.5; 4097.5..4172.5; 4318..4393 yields 4.0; 46.5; 42.3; 46.6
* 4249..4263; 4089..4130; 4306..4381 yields 1.4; 47.2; 41.7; 45.9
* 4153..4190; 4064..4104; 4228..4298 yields -2.9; 44.7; 47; 42.4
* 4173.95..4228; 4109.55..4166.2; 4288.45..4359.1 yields 1.0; 47.4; 44.8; 42.3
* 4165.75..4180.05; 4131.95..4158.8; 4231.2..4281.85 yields -0.5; 45.6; 46.6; 43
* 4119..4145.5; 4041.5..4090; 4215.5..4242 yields -2.2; 43.7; 46.5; 41.7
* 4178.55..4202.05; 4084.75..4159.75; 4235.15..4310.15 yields -0.8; 46.8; 45.5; 40.4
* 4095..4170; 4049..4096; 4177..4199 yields -1.4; 45.1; 46.6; 46.4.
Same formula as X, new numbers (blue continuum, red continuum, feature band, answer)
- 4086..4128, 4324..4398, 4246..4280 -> 0.12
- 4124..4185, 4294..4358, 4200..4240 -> 0.04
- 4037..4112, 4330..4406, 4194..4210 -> 0.01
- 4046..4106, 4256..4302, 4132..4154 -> -0.06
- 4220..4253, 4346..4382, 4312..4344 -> 0.03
